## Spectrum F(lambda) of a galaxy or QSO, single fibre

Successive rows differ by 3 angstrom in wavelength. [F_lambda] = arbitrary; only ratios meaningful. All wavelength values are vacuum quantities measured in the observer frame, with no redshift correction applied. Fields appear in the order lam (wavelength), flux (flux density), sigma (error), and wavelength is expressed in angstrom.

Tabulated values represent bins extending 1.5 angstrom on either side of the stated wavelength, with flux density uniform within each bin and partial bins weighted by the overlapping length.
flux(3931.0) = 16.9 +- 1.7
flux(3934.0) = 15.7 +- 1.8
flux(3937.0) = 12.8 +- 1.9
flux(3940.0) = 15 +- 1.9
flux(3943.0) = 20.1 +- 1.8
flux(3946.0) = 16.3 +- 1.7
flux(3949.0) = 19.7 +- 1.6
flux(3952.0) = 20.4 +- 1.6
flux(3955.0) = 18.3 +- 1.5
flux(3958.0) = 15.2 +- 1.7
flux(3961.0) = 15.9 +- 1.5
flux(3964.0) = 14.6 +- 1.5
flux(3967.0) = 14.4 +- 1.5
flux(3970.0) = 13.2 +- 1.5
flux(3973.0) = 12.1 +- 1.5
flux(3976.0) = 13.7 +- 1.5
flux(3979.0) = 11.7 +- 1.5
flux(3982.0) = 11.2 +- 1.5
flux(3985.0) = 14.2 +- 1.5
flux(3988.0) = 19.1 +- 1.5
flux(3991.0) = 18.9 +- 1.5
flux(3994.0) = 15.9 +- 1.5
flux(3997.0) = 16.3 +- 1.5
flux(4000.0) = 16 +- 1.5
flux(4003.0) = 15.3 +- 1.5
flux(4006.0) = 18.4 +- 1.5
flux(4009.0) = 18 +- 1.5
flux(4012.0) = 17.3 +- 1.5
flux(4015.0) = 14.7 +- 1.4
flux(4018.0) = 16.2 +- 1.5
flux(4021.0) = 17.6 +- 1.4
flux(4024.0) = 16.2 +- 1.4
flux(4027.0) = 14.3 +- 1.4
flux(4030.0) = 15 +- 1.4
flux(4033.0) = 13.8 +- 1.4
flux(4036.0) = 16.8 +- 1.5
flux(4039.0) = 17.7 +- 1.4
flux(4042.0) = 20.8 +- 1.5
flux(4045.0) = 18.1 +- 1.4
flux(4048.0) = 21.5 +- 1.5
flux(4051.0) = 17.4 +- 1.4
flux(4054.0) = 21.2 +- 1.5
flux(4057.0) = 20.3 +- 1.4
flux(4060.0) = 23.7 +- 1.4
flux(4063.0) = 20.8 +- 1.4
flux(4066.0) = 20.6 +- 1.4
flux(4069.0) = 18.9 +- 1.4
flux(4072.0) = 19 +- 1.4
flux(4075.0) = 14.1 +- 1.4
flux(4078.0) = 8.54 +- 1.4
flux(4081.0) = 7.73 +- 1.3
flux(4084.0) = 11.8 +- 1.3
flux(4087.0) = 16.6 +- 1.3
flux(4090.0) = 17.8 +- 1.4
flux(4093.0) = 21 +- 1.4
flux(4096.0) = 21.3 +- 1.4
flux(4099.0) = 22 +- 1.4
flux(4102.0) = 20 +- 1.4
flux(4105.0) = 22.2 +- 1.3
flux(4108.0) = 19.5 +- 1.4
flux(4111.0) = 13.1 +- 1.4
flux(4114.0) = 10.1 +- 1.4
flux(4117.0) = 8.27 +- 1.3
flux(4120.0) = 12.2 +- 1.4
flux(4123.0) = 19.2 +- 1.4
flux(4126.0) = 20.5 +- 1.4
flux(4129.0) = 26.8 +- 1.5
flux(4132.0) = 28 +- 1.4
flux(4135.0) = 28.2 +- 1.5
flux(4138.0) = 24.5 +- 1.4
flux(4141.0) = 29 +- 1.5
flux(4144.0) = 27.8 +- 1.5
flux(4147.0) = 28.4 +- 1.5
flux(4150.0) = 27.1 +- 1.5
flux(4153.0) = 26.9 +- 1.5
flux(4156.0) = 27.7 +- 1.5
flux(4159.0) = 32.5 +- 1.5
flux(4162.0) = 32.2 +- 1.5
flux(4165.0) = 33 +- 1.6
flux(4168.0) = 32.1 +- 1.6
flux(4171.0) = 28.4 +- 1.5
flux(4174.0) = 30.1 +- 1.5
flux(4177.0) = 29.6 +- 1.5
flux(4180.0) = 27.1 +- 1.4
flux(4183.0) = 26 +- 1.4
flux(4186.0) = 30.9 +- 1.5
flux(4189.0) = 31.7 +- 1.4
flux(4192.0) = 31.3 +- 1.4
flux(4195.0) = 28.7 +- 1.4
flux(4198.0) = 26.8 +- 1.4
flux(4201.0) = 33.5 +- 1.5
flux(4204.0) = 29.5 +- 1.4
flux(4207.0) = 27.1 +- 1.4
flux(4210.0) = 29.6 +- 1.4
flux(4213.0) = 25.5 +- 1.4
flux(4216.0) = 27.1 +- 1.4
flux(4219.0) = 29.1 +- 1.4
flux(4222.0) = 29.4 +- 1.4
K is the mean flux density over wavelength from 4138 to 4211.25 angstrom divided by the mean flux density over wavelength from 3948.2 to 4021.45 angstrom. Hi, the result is 1.8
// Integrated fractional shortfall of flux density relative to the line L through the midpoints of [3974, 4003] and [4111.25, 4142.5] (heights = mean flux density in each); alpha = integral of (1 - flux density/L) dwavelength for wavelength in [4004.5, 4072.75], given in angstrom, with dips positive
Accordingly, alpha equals -4.4 angstrom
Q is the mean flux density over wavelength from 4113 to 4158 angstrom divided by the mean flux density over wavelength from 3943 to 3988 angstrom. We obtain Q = 1.51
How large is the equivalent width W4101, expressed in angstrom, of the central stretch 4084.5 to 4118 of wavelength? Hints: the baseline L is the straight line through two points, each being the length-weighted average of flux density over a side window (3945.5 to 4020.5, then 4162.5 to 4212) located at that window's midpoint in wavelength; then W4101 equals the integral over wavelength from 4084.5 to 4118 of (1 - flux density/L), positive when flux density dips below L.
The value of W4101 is 9.0 angstrom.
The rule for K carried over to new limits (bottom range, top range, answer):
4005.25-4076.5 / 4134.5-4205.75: 1.63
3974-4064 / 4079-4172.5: 1.31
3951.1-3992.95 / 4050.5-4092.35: 1.13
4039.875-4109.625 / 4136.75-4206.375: 1.59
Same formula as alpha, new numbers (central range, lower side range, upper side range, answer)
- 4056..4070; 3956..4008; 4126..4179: 0.4 angstrom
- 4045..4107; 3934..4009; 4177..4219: 9.8 angstrom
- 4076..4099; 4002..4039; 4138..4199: 7.1 angstrom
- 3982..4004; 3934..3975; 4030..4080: 0.8 angstrom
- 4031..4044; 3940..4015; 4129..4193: 2.0 angstrom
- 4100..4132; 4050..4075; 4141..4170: 9.8 angstrom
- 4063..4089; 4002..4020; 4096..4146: 5.5 angstrom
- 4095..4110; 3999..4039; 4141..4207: 1.7 angstrom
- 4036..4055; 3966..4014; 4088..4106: -1.2 angstrom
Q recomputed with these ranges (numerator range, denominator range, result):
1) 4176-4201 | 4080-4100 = 1.72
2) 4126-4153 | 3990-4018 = 1.62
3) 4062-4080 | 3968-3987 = 1.29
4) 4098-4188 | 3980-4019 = 1.53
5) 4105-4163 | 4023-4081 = 1.32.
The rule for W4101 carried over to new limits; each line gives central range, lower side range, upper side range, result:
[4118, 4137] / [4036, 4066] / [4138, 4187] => 3.0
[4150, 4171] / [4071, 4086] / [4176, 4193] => -4.0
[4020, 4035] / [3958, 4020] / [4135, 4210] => 2.4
